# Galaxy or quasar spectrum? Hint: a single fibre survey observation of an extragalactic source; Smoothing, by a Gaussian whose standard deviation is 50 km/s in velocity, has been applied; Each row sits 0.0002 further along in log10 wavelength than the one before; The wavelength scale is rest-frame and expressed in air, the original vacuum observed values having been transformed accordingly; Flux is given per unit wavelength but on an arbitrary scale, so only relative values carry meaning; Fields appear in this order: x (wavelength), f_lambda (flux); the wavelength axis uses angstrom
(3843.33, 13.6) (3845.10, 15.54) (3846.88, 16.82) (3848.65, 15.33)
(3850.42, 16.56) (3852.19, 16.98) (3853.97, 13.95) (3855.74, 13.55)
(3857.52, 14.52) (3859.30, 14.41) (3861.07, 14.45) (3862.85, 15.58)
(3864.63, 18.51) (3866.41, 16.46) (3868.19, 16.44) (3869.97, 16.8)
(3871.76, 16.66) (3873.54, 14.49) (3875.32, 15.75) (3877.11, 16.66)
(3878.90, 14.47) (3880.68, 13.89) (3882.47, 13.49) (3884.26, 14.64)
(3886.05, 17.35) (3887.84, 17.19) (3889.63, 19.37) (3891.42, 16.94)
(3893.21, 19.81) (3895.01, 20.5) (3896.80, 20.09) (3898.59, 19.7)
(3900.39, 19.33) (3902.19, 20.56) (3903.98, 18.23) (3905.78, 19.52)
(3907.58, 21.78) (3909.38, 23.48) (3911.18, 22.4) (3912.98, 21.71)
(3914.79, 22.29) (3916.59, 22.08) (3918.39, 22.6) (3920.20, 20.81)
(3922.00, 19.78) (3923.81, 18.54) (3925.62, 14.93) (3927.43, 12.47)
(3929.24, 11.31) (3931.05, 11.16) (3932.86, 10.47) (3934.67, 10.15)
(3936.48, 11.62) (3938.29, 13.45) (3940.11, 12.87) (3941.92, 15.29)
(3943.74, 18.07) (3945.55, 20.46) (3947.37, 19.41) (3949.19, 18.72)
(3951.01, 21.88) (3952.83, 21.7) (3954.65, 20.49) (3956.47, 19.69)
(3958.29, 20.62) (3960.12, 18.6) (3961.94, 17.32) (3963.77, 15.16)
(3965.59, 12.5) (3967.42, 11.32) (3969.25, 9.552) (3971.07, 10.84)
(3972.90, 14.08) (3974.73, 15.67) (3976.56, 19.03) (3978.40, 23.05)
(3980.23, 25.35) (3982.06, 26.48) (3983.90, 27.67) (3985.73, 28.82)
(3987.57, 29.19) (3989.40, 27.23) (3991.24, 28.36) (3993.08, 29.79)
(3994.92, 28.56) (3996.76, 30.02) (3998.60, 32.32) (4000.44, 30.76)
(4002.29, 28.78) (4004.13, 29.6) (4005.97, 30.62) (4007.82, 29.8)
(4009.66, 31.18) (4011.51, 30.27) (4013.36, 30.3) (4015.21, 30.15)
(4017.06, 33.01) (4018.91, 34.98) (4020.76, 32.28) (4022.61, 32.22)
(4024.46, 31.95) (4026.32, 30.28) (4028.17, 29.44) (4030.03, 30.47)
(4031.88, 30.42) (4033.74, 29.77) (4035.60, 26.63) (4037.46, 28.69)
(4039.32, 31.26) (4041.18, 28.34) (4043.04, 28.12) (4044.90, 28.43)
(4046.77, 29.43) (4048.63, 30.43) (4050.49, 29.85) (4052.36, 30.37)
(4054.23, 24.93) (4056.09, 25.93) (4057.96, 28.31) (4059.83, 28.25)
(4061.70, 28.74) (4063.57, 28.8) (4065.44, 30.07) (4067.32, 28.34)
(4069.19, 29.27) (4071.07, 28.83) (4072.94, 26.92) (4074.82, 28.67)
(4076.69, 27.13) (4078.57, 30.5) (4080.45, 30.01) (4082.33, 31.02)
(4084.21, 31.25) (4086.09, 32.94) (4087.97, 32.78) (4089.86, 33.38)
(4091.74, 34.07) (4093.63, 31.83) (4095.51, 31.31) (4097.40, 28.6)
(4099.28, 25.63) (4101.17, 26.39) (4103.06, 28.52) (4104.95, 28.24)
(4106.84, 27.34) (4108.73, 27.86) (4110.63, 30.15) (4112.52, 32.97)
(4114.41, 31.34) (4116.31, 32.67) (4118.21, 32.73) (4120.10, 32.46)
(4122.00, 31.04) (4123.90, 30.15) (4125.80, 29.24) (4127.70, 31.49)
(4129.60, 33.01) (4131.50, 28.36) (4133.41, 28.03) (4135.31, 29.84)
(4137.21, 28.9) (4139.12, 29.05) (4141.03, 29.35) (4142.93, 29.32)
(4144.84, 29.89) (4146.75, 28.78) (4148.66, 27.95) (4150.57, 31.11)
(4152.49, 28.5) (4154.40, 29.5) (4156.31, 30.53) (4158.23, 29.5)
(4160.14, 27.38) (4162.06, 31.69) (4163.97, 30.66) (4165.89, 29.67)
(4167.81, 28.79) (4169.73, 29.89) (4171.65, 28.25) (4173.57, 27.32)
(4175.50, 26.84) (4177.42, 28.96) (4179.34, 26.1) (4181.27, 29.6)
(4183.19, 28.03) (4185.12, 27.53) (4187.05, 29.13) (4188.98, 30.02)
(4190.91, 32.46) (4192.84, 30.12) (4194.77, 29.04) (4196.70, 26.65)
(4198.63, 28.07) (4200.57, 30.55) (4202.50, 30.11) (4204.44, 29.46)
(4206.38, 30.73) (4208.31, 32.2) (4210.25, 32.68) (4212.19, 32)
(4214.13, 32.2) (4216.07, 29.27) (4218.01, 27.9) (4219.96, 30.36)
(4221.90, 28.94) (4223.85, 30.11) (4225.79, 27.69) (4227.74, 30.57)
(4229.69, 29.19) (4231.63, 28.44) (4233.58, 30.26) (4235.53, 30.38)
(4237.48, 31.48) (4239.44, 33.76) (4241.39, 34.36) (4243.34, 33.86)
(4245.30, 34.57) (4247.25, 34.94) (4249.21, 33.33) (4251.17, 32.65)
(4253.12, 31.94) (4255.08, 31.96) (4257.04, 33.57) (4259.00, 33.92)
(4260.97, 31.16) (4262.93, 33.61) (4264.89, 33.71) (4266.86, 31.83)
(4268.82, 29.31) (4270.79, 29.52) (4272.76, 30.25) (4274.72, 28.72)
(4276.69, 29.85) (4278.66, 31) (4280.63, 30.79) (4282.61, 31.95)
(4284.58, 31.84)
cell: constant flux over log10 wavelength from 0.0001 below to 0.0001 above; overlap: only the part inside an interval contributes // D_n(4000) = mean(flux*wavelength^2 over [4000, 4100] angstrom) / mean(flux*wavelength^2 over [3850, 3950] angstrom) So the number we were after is 1.90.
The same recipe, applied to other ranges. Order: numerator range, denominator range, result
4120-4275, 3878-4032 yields 1.57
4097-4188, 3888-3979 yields 1.85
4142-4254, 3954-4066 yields 1.24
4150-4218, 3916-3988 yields 1.86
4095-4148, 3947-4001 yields 1.46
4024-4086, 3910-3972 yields 1.84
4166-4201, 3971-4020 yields 1.14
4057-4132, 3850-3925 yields 1.86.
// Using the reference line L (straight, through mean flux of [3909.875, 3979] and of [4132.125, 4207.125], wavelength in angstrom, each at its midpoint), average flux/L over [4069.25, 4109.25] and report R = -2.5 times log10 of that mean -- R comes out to -0.20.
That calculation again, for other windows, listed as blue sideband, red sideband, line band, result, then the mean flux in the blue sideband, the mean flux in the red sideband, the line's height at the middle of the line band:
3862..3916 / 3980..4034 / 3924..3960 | 0.415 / 18.2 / 30.1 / 23.5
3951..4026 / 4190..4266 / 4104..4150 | -0.052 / 25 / 31.2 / 28.6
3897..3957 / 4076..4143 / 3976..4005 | -0.241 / 18.1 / 30.3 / 22.3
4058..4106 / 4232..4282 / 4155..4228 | 0.058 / 29.6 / 32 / 31.1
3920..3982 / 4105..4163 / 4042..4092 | -0.177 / 16.5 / 30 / 25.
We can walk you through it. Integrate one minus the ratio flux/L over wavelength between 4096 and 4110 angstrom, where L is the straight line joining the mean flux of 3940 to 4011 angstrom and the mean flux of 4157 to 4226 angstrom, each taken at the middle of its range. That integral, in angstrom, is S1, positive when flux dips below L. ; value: -0.6 angstrom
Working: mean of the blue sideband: 22.5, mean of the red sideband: 29.5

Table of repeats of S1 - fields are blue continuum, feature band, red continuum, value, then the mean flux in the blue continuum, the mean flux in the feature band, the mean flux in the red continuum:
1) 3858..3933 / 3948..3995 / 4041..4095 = 4.7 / 17.6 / 20.7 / 29.6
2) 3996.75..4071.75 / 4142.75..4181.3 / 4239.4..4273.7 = 2.9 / 29.8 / 29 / 32.7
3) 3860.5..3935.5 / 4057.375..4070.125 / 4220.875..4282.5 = -2.5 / 17.5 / 28.8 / 31.5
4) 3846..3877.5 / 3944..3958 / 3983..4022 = 2.6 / 15.8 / 20.3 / 30.2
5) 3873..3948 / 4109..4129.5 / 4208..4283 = -4.1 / 17.4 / 31.4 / 31.4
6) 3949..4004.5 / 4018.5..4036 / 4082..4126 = -3.6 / 22.4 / 30.8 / 30.6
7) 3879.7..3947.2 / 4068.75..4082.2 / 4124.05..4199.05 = -2.0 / 17.5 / 28.9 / 29.2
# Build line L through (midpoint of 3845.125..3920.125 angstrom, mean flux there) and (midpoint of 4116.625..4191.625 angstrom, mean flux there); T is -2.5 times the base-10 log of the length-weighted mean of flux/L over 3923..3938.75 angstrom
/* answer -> 0.49 mag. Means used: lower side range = 17.7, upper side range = 29.5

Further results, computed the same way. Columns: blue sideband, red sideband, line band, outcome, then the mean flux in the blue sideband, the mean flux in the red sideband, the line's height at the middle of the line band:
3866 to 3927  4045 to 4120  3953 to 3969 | 0.302 mag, 18.5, 29.7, 22.3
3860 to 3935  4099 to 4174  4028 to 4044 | -0.190 mag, 17.5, 29.6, 24.5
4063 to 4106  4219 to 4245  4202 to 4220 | -0.001 mag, 29.8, 30.8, 30.7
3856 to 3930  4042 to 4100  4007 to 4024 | -0.218 mag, 17.8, 29.5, 25.9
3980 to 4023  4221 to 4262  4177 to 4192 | 0.085 mag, 30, 31.8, 31.3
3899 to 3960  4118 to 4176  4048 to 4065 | -0.146 mag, 18.1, 29.6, 24.8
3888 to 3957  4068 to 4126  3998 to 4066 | -0.166 mag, 18.2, 30.2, 25.7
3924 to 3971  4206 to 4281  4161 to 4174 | -0.086 mag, 15.5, 31.4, 27.3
